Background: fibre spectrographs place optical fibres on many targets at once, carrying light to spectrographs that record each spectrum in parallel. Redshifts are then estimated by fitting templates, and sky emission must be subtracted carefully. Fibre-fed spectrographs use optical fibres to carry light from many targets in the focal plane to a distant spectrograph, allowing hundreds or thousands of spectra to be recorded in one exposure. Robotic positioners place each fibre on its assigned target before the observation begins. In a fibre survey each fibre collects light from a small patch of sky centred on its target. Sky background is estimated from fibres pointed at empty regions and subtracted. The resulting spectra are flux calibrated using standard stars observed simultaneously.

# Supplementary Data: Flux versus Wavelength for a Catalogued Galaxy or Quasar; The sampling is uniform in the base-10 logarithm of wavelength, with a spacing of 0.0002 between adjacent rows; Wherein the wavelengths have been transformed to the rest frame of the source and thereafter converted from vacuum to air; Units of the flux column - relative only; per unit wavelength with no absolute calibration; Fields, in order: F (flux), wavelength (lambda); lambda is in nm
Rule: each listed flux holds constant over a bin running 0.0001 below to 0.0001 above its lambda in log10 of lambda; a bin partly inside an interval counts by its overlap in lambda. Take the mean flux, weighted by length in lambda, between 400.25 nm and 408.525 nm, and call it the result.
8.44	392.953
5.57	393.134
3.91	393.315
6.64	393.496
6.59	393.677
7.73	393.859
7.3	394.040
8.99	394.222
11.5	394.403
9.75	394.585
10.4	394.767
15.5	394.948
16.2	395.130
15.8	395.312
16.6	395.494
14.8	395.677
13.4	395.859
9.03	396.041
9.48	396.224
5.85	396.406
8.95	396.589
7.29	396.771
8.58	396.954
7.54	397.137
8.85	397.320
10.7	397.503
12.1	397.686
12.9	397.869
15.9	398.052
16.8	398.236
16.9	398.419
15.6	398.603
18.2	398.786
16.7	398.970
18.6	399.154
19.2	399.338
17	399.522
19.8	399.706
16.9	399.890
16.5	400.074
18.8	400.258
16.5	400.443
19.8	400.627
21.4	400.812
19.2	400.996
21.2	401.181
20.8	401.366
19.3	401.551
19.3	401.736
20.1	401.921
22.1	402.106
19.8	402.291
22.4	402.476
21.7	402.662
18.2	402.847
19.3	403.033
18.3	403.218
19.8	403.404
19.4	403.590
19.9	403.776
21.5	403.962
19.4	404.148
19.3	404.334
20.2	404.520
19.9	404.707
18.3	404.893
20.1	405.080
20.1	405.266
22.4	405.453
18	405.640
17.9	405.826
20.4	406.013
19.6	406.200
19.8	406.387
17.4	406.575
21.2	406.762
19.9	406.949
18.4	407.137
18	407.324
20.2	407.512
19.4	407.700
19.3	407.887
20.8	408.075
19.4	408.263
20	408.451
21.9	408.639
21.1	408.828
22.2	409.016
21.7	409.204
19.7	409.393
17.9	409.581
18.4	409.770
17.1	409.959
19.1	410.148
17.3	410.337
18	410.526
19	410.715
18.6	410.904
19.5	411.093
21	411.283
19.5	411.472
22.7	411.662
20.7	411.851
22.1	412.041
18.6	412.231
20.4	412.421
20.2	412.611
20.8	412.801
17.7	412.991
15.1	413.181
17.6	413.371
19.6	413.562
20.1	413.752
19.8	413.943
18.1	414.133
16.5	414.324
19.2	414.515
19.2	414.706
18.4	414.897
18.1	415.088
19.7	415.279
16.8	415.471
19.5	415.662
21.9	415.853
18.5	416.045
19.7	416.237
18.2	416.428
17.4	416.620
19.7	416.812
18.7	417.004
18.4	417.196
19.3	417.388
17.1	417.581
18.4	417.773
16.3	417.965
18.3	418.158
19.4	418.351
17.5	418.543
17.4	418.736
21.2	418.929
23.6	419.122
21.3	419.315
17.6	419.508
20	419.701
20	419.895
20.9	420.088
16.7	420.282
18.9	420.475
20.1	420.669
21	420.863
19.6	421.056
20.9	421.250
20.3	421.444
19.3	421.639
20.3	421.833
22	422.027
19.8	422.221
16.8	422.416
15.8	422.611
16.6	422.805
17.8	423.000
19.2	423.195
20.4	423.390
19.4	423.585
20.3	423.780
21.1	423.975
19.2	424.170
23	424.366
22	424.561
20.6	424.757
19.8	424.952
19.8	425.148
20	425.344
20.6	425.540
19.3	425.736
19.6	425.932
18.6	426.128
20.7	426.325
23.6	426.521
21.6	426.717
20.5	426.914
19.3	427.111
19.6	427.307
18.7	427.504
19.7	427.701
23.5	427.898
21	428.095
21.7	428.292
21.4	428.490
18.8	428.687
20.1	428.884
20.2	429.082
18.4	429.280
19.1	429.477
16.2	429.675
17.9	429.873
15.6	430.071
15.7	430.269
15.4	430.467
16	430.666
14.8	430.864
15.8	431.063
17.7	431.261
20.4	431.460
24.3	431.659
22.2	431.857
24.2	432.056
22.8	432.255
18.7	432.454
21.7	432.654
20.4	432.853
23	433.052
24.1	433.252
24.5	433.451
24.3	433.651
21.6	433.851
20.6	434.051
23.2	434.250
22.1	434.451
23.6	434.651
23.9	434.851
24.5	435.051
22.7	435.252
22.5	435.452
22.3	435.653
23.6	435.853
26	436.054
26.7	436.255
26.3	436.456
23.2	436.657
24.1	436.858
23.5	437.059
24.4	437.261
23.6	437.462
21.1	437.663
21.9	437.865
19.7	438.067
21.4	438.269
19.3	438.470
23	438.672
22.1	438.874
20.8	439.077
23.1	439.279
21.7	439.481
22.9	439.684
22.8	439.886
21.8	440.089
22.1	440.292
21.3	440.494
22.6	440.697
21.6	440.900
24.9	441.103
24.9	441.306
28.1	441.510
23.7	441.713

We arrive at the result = 19.7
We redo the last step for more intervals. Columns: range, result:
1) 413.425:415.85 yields 18.9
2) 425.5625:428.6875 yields 20.5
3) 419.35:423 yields 19.3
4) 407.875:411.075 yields 19.5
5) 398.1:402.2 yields 18.6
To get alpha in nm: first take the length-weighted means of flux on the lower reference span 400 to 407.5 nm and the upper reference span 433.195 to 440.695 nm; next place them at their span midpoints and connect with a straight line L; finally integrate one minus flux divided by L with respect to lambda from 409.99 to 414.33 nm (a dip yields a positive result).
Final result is 0.26 nm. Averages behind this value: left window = 19.7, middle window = 19.2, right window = 22.9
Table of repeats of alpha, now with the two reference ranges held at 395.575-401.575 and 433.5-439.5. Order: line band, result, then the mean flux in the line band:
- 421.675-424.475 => 0.10 nm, 19.4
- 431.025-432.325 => 0.04 nm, 21.3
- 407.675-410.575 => -0.41 nm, 19.6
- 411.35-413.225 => -0.22 nm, 19.9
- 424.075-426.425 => 0.03 nm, 20.3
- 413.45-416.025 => -0.09 nm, 19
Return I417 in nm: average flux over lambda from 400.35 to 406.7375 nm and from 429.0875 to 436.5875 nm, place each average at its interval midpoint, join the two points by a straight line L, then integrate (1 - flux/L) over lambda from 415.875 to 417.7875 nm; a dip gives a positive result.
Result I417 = 0.163 nm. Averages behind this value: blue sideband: 19.8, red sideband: 21.2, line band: 18.7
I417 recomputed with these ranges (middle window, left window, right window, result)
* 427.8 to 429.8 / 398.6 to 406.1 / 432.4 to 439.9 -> 0.18 nm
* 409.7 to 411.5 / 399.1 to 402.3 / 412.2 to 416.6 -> 0.02 nm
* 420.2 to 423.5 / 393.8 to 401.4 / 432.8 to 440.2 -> 0.07 nm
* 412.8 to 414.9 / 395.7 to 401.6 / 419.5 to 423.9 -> -0.07 nm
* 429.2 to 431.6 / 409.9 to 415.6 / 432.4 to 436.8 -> 0.58 nm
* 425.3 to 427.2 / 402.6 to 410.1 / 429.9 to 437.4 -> 0.07 nm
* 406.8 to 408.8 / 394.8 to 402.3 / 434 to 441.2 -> -0.30 nm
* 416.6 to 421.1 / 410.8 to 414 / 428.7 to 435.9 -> 0.19 nm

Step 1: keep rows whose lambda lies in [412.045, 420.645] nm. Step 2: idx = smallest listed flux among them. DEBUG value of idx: 15.1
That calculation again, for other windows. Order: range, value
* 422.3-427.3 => 15.8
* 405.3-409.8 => 17.4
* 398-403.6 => 15.6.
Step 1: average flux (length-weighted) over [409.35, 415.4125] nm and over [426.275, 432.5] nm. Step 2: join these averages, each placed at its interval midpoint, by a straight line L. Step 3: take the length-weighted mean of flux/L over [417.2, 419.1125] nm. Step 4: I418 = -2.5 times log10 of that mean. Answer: 0.04 mag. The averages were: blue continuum 19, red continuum 19.5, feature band 18.6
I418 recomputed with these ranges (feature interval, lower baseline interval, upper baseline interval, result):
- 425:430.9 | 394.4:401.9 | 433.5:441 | 0.086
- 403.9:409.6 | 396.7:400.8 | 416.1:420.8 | -0.185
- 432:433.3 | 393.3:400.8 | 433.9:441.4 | -0.016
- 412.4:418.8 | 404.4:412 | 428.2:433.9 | 0.064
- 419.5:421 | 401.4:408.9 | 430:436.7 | 0.069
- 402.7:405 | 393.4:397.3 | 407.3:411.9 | -0.221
